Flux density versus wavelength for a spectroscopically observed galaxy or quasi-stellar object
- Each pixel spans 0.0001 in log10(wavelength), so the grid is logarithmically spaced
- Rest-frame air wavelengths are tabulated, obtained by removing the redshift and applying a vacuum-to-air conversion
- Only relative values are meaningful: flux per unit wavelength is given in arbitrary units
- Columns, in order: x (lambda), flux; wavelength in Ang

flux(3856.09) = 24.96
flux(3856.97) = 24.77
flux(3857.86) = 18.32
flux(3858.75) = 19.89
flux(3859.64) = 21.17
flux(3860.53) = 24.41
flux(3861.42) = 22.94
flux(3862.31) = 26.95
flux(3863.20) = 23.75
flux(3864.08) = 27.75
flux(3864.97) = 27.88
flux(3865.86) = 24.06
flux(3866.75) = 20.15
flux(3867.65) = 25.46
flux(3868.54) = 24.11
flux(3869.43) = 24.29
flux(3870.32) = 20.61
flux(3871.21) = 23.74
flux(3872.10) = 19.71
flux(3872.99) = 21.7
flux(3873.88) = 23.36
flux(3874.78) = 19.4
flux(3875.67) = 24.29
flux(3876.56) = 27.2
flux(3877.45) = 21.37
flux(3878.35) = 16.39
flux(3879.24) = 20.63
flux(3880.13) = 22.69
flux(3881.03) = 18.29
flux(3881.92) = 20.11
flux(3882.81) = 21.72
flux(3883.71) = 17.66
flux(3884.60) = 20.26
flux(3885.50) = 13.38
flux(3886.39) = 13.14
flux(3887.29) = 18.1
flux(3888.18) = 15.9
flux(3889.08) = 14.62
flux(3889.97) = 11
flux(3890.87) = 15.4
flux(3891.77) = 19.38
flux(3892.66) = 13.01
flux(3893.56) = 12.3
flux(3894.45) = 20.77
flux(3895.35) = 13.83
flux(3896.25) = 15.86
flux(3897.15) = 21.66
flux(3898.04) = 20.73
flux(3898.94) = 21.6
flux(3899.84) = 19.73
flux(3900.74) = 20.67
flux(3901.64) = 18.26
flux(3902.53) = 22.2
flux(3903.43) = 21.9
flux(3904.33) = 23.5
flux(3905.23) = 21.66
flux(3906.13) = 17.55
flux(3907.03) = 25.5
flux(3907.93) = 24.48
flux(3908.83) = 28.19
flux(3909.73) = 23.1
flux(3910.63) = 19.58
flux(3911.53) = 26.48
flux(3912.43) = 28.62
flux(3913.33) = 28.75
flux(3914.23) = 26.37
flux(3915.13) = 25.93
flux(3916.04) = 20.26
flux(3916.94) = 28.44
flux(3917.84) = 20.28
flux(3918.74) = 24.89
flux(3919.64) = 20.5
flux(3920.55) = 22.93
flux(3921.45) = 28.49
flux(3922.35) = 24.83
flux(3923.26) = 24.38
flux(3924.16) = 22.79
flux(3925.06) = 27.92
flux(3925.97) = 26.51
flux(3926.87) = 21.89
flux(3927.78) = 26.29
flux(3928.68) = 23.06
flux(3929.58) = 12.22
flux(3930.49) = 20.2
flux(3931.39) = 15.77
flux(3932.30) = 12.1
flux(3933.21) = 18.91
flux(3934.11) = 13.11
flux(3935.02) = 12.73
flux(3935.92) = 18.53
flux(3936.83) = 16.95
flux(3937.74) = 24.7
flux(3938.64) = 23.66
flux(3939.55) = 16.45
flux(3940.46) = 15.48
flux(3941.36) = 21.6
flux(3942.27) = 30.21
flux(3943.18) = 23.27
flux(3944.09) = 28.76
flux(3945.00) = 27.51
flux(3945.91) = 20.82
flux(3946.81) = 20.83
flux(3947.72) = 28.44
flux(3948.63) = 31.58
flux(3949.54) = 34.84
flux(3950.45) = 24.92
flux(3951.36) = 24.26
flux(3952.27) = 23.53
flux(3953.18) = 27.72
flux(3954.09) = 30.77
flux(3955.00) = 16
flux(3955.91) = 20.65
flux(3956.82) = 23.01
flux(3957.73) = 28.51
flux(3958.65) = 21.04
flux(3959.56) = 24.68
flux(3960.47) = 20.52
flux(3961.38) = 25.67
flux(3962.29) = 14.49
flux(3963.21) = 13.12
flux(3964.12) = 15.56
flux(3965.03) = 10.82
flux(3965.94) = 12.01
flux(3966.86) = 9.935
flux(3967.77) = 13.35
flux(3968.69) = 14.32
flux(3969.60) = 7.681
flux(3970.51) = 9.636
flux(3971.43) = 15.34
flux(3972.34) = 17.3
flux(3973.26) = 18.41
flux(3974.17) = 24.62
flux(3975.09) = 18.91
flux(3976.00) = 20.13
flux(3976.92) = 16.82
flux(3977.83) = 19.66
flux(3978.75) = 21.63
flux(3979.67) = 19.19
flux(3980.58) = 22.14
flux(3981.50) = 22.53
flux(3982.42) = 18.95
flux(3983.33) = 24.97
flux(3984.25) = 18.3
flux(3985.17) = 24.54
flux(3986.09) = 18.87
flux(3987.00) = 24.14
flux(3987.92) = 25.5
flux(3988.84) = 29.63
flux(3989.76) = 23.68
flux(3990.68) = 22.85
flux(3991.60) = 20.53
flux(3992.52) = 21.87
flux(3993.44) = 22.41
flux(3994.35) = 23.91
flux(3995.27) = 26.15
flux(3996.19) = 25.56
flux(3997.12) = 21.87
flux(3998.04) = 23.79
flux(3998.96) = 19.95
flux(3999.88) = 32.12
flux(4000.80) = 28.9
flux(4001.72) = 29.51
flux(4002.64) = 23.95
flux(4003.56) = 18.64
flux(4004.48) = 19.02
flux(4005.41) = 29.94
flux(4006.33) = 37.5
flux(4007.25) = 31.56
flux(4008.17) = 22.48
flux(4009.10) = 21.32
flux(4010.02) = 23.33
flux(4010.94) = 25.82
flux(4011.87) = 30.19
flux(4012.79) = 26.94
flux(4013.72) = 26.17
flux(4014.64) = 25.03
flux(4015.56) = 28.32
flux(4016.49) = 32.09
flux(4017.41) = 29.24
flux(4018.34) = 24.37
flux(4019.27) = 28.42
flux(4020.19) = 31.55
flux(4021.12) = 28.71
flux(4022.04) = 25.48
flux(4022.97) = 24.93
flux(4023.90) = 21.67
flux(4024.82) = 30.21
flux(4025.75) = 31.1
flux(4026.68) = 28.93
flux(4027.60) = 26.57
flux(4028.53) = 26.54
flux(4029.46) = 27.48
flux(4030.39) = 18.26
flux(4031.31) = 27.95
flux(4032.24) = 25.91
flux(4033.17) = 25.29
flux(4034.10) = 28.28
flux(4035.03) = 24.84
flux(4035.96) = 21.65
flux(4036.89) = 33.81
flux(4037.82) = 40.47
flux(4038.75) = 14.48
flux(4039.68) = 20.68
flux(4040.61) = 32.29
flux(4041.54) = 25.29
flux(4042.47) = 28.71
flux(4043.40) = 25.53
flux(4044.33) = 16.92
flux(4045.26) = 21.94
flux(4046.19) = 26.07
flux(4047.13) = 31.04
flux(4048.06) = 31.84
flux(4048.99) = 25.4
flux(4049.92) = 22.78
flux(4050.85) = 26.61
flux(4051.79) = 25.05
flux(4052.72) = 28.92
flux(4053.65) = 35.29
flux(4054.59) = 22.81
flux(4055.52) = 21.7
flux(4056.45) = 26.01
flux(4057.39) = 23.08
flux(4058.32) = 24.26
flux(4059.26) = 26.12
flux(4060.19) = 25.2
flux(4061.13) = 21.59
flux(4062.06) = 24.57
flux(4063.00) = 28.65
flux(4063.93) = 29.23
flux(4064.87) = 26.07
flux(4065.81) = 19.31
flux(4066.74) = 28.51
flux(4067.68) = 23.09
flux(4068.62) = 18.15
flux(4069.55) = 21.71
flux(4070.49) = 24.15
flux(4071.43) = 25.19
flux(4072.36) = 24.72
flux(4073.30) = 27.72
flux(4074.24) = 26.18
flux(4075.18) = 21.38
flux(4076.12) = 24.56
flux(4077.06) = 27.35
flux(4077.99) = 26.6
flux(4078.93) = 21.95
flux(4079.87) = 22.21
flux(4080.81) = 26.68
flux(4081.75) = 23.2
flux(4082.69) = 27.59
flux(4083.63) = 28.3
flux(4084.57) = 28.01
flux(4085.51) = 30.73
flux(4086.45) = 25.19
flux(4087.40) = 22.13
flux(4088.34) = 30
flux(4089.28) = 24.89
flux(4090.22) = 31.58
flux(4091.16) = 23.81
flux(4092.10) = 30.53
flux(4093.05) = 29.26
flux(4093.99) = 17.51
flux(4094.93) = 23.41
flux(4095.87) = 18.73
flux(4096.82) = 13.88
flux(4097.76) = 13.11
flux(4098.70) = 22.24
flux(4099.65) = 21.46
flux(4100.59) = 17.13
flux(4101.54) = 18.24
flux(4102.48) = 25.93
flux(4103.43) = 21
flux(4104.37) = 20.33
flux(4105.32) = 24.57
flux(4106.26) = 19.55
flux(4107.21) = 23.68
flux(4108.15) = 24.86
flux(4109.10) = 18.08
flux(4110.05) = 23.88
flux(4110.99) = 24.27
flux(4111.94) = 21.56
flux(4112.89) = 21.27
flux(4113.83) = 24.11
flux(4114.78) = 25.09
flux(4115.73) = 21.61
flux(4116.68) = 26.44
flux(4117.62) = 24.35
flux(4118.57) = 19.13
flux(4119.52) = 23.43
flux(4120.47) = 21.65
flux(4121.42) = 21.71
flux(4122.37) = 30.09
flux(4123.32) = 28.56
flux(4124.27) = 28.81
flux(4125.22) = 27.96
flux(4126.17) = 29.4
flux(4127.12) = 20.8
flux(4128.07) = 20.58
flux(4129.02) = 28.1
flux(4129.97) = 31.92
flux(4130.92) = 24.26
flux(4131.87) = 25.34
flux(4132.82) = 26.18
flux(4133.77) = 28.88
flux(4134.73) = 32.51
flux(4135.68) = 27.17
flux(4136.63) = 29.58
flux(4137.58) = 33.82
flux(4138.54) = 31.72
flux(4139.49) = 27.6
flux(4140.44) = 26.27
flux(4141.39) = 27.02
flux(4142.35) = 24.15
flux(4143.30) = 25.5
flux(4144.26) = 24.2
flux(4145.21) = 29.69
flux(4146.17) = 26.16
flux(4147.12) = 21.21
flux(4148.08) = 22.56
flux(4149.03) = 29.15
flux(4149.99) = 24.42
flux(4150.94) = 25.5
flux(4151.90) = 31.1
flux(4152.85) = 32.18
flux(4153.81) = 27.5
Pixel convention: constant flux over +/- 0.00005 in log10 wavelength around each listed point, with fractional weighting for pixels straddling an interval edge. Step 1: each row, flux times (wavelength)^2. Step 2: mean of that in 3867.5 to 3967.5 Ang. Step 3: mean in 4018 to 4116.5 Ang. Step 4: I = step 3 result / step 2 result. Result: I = 1.3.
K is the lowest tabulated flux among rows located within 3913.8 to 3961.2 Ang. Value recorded 12.1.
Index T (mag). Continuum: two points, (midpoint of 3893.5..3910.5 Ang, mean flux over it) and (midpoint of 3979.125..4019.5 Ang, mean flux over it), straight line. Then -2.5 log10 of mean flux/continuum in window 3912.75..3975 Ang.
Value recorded 0.07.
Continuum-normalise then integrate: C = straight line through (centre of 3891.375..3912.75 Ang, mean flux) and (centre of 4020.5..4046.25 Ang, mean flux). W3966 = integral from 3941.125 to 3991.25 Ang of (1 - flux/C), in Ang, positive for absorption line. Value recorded 4.5 Ang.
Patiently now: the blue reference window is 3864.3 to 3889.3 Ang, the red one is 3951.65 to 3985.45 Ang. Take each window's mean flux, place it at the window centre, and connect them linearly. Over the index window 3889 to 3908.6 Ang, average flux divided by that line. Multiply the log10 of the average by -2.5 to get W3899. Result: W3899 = 0.07 mag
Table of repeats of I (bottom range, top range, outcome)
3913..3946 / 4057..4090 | 1.22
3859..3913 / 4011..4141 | 1.34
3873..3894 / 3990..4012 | 1.45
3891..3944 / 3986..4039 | 1.28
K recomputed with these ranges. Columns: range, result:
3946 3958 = 16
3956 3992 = 7.681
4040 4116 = 13.11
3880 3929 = 11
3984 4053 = 14.48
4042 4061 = 16.92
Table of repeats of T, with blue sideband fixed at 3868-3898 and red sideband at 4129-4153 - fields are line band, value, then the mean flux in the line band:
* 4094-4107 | 0.29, 20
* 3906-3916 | -0.25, 25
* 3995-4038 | -0.15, 26.8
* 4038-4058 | -0.05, 25.6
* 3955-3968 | 0.19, 18.1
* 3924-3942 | 0.06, 19.6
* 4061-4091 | 0.00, 25.4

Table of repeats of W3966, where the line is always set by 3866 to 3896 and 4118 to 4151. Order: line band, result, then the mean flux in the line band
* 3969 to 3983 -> 2.4 Ang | 18.2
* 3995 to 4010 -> -2.0 Ang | 25.7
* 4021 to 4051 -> -3.3 Ang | 26.3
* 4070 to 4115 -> 2.7 Ang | 23.7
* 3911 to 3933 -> -3.1 Ang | 23.3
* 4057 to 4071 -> 0.1 Ang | 24.3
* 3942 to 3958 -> -3.5 Ang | 25.8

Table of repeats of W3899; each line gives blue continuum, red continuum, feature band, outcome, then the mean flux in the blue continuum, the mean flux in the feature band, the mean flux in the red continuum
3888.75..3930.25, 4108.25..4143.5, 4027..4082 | -0.043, 21.7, 25.4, 25.7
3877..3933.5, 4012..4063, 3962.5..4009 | 0.155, 20.7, 21.1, 26.4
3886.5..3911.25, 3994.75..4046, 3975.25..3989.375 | 0.112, 19.2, 21.8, 26.3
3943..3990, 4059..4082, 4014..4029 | -0.207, 21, 27.7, 24.6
